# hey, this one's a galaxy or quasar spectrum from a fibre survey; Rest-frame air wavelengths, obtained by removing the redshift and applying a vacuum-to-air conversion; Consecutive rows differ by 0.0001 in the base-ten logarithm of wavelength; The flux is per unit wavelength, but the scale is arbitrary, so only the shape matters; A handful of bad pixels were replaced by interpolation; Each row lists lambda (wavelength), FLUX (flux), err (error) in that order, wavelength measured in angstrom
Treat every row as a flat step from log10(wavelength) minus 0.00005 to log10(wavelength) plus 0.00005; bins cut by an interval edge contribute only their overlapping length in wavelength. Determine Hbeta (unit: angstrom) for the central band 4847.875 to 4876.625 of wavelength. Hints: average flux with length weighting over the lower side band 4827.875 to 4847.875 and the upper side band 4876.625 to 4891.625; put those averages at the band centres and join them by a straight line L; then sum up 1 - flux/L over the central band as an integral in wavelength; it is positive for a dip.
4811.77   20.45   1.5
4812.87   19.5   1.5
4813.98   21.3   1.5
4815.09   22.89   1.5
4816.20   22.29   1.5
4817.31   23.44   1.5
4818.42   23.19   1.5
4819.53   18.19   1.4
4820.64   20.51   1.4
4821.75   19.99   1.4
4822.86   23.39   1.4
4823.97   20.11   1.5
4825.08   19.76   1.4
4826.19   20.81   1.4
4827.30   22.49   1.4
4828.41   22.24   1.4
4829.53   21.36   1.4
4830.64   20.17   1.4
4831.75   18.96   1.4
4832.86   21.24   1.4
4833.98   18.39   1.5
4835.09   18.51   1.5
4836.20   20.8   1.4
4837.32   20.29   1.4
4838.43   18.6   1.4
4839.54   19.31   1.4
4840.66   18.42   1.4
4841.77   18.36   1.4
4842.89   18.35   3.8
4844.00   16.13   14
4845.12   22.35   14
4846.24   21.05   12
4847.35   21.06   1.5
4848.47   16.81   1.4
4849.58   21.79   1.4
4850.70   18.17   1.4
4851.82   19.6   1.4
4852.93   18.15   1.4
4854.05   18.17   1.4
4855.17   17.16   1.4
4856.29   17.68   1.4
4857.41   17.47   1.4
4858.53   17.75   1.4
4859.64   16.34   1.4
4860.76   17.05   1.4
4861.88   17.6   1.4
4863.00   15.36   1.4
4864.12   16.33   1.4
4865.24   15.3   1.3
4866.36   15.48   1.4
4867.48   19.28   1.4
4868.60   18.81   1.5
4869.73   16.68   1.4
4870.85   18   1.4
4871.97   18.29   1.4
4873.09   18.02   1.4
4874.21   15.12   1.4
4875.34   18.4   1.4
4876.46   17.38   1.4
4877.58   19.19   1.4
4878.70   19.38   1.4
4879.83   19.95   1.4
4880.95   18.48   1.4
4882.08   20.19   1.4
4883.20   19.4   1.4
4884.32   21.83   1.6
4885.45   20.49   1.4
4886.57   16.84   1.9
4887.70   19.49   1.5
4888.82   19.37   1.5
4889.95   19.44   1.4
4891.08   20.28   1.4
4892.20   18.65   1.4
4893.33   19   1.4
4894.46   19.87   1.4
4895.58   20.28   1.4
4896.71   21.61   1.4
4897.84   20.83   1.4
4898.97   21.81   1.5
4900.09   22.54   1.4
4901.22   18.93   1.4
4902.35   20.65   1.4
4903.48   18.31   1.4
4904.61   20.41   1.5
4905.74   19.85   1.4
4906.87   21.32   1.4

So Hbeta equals 3.0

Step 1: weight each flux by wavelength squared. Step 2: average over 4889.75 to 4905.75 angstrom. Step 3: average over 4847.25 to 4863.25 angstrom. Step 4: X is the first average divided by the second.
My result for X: 1.14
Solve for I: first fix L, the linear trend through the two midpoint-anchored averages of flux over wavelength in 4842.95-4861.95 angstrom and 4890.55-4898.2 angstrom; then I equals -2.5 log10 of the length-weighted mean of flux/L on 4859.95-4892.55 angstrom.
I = 0.07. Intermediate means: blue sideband 18.5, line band 18.3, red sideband 20.1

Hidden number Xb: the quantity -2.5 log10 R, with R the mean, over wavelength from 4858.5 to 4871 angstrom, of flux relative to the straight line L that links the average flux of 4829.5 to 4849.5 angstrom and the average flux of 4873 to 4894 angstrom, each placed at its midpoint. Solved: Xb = 0.14 mag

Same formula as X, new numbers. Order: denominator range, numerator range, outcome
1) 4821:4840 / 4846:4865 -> 0.89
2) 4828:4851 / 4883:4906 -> 1.04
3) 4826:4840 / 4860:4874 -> 0.86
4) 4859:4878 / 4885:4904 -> 1.17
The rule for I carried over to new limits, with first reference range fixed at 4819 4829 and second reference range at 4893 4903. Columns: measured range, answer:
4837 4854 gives 0.09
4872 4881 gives 0.14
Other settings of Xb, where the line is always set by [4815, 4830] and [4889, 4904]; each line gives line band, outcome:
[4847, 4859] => 0.13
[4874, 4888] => 0.08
